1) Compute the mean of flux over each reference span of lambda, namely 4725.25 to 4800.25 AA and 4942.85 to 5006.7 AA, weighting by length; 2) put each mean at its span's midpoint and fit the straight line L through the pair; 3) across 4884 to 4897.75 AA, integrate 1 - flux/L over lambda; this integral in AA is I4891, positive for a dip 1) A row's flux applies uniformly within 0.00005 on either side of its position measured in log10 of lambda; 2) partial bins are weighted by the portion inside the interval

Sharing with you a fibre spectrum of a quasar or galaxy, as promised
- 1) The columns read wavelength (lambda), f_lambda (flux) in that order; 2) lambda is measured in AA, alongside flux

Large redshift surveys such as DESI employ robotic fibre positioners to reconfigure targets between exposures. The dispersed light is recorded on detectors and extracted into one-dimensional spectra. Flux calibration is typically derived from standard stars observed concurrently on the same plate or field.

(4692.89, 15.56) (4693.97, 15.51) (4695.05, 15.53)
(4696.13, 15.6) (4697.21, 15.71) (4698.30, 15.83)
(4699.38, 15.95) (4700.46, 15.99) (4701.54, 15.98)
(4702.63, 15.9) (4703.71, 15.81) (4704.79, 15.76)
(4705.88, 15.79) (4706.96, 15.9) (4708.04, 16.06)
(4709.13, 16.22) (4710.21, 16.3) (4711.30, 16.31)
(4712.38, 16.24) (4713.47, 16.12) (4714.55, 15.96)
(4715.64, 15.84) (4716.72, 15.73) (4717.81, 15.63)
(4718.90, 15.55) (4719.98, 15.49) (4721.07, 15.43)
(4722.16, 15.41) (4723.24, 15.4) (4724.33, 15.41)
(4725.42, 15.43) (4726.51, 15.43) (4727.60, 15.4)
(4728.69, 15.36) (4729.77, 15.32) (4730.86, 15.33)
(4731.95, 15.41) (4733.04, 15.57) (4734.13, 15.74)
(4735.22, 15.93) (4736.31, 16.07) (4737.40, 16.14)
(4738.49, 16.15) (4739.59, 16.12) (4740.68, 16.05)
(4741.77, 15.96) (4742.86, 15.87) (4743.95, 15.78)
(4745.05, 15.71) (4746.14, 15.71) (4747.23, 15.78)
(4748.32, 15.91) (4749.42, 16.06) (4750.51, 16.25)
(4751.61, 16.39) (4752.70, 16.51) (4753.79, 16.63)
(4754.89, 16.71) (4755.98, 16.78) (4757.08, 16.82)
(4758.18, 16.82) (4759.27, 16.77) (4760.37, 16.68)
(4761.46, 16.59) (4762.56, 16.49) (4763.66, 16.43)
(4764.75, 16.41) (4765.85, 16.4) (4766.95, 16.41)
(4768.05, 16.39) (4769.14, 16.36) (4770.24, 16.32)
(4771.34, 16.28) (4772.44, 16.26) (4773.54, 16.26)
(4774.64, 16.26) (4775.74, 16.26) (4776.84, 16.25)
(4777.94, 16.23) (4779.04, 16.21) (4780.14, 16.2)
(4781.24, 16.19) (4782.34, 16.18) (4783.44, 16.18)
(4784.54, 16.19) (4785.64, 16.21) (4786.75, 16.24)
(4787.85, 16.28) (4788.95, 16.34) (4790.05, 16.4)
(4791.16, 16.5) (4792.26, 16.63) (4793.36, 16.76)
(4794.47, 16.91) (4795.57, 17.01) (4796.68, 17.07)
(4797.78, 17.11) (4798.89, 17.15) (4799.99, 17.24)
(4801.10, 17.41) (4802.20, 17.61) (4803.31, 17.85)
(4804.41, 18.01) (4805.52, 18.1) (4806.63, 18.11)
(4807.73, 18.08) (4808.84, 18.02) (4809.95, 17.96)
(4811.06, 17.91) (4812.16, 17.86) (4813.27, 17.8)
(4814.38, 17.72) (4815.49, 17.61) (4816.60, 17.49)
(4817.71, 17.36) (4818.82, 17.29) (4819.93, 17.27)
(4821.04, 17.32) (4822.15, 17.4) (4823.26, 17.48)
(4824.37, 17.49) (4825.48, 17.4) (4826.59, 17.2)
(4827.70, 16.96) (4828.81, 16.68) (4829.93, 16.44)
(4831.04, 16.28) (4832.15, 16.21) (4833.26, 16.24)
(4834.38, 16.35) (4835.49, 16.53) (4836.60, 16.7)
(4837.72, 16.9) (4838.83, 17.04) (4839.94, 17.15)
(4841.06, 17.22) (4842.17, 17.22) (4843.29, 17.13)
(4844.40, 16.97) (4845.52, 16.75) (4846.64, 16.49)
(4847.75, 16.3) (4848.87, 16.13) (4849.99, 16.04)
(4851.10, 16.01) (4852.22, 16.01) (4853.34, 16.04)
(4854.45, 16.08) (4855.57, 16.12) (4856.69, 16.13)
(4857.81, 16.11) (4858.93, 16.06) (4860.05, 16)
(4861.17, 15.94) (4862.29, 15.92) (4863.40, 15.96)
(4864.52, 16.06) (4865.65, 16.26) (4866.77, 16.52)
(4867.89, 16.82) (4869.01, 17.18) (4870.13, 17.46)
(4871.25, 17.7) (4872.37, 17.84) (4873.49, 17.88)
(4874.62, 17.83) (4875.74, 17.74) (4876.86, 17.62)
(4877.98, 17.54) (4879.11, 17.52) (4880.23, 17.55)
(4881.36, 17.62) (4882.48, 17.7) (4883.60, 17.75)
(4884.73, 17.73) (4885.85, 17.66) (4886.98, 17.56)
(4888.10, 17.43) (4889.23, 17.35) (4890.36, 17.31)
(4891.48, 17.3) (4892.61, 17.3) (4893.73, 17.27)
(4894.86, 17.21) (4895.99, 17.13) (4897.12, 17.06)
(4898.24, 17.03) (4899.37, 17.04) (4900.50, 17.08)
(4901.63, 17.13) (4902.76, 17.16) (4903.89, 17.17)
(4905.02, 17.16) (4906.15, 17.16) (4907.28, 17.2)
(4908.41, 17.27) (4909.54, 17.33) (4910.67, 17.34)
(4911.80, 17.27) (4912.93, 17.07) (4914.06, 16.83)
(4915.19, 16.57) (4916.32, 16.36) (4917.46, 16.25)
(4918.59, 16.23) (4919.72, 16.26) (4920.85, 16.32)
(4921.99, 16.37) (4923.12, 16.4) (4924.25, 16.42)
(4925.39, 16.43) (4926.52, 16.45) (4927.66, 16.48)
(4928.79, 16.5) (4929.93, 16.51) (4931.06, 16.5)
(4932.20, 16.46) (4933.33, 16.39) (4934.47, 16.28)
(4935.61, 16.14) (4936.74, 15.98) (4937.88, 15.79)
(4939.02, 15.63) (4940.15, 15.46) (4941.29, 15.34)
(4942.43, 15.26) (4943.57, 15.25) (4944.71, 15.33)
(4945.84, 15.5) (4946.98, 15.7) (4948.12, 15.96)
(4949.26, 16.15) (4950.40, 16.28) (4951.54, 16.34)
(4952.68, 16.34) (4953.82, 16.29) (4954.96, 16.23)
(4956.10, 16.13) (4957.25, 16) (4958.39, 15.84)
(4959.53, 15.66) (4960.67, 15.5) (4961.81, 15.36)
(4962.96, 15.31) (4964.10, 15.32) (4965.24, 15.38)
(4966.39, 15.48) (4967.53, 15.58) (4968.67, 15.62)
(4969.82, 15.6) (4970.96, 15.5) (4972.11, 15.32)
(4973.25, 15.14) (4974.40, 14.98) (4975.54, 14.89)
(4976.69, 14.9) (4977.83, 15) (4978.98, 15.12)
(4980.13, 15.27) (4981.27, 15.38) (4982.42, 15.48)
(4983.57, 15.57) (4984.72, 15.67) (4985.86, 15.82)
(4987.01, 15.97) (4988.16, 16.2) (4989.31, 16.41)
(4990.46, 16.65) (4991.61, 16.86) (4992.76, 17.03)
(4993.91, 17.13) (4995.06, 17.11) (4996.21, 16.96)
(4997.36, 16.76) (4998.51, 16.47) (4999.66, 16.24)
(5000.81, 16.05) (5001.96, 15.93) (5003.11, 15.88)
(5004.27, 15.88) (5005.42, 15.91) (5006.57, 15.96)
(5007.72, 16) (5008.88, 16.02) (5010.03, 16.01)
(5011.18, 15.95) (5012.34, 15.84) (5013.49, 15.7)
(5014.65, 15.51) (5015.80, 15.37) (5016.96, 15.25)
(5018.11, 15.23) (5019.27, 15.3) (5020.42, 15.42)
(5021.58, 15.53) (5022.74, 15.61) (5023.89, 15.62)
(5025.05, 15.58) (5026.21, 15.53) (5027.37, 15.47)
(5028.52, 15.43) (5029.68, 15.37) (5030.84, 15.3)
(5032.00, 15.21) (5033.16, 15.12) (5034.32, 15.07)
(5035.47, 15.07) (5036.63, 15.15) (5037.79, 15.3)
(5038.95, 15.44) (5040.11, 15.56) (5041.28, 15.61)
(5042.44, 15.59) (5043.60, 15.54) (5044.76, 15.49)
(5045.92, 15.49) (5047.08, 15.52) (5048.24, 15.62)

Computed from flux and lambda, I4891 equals -1.16 AA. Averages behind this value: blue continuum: 16.3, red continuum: 15.8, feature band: 17.4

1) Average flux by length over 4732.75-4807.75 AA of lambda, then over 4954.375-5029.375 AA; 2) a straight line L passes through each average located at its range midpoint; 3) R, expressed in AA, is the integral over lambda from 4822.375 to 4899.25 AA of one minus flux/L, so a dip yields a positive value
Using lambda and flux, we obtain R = -3.4 AA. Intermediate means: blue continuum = 16.5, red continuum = 15.8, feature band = 16.9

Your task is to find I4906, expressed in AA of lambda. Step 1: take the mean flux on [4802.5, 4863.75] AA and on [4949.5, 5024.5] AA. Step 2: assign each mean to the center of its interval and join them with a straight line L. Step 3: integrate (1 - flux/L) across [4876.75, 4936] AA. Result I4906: -2.1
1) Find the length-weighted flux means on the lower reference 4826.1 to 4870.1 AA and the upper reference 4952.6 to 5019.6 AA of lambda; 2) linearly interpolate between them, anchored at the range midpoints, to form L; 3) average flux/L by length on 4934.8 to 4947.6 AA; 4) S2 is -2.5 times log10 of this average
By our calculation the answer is 0.030 mag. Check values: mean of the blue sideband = 16.5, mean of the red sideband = 15.8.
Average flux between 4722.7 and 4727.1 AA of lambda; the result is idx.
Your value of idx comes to 15.4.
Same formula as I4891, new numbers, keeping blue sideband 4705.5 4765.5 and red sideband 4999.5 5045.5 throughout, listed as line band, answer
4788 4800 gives -0.7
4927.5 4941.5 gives -0.4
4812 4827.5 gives -1.6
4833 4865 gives -1.2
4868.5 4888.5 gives -2.3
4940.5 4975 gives 0.0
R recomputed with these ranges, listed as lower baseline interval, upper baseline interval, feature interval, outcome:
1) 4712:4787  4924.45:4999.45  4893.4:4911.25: -1.4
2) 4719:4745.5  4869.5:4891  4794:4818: -1.4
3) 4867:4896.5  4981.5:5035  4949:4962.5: 0.4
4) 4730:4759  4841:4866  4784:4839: -3.1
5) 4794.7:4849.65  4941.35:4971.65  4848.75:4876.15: 0.3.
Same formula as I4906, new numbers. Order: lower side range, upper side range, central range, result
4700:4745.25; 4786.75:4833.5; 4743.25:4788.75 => 0.5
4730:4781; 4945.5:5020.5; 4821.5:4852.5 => -1.3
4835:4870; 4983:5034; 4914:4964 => 0.3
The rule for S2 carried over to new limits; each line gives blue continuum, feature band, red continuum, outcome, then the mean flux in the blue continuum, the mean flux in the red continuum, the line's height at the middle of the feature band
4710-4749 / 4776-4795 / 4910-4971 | -0.03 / 15.7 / 16.1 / 15.8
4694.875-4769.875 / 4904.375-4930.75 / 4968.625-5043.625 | -0.06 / 16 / 15.7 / 15.8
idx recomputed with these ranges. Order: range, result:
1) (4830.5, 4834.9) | 16.3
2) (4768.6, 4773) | 16.3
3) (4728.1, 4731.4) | 15.4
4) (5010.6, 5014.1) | 15.8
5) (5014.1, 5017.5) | 15.4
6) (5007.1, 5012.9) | 16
